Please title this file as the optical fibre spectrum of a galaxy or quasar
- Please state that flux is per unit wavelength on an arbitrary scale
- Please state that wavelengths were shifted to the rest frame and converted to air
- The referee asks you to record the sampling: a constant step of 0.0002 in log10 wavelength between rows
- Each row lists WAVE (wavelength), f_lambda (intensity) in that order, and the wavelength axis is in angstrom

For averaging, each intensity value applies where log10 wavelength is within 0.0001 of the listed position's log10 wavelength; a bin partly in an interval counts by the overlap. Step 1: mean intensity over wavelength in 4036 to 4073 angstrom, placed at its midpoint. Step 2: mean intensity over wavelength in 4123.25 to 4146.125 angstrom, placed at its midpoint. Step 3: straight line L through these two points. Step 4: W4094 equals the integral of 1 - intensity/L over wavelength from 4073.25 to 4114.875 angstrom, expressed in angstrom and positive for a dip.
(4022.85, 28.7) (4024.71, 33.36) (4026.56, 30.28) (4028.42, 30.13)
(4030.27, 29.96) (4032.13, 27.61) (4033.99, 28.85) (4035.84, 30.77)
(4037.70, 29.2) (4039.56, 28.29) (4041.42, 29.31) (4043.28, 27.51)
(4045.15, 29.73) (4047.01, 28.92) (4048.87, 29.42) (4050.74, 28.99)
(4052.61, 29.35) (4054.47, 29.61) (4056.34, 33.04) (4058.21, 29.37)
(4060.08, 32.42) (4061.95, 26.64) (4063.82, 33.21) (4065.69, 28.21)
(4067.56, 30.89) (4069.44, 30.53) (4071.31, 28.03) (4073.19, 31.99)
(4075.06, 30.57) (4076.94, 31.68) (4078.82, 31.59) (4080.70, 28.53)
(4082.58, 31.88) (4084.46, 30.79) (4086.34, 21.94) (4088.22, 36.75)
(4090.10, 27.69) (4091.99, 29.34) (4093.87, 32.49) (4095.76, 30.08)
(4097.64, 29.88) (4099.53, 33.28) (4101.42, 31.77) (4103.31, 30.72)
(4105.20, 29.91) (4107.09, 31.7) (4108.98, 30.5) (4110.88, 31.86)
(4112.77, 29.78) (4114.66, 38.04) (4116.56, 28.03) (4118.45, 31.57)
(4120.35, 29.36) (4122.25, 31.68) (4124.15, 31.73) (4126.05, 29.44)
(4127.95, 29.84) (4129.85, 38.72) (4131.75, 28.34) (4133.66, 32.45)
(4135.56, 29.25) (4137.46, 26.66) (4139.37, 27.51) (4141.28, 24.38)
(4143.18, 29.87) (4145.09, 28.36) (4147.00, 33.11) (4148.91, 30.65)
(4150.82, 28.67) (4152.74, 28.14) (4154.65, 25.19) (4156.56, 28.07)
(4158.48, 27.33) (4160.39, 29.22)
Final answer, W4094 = -1.6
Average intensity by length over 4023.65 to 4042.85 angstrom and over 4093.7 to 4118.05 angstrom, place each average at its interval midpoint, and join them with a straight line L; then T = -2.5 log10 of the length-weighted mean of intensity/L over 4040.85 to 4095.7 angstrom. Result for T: 0.017 mag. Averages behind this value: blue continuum 29.7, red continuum 31.4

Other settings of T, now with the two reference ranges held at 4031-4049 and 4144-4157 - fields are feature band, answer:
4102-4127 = -0.08 mag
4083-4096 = -0.04 mag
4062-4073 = -0.04 mag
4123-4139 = -0.06 mag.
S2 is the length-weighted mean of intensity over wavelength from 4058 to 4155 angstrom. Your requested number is 30.3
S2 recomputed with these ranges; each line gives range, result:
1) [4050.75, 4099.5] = 30.3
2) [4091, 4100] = 30.9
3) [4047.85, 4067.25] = 30.1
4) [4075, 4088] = 29.9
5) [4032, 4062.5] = 29.4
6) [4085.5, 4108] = 30.5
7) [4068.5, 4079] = 30.7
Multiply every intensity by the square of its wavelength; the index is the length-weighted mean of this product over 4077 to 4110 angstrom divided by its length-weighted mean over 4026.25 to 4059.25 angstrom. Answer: 1.1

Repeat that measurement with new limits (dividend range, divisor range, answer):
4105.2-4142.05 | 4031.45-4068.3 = 1.07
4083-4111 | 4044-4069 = 1.04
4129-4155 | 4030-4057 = 1.05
